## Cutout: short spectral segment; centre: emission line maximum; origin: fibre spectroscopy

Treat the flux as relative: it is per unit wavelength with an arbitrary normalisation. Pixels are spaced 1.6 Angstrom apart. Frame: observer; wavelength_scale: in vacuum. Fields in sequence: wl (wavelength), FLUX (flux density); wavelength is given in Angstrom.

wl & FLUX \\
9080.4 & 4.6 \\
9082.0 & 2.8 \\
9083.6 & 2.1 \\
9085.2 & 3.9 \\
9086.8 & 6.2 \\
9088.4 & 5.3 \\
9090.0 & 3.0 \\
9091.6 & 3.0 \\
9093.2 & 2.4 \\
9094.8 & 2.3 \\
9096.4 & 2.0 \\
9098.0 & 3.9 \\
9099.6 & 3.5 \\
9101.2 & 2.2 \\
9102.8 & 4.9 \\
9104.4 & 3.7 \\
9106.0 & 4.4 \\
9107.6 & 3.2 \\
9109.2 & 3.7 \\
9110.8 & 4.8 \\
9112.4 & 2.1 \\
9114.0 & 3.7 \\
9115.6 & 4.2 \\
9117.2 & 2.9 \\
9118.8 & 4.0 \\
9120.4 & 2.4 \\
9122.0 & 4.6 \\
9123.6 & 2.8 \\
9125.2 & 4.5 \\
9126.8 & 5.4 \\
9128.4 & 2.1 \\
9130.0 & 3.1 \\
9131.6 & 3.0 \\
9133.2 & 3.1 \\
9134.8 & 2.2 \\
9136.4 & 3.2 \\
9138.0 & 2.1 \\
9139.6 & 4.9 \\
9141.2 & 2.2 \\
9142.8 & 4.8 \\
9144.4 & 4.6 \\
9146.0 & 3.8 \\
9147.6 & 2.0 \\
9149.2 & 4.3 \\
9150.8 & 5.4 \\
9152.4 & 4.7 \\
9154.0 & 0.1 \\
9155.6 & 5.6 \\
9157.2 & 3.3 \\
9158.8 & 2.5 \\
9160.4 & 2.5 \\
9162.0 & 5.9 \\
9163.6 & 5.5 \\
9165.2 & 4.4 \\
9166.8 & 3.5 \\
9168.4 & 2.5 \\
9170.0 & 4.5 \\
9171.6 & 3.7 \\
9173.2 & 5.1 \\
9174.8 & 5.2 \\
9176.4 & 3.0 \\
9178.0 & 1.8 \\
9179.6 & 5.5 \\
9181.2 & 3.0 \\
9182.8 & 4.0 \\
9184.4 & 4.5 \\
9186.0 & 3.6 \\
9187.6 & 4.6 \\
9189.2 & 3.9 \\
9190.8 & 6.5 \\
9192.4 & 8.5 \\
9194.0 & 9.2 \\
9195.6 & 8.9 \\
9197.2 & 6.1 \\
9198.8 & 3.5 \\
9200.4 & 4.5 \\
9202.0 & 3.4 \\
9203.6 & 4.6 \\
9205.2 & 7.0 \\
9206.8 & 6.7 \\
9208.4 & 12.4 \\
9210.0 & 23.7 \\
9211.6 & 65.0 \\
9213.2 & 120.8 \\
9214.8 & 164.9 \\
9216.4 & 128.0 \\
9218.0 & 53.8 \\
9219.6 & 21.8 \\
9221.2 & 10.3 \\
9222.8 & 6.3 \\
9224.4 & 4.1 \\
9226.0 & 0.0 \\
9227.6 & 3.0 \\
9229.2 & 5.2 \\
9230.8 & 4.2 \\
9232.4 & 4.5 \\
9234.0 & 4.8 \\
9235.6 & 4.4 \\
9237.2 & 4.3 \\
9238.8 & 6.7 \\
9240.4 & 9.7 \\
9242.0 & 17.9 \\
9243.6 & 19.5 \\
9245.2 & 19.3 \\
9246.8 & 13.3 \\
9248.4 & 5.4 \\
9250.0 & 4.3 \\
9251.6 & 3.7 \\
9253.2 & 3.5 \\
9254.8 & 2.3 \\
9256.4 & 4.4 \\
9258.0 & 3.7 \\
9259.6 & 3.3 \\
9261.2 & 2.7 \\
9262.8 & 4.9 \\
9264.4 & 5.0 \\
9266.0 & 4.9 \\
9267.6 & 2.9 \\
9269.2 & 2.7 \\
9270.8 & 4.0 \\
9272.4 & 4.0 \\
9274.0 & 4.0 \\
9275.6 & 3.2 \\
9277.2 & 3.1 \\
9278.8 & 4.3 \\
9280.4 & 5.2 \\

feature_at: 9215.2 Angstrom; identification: H-alpha 6563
